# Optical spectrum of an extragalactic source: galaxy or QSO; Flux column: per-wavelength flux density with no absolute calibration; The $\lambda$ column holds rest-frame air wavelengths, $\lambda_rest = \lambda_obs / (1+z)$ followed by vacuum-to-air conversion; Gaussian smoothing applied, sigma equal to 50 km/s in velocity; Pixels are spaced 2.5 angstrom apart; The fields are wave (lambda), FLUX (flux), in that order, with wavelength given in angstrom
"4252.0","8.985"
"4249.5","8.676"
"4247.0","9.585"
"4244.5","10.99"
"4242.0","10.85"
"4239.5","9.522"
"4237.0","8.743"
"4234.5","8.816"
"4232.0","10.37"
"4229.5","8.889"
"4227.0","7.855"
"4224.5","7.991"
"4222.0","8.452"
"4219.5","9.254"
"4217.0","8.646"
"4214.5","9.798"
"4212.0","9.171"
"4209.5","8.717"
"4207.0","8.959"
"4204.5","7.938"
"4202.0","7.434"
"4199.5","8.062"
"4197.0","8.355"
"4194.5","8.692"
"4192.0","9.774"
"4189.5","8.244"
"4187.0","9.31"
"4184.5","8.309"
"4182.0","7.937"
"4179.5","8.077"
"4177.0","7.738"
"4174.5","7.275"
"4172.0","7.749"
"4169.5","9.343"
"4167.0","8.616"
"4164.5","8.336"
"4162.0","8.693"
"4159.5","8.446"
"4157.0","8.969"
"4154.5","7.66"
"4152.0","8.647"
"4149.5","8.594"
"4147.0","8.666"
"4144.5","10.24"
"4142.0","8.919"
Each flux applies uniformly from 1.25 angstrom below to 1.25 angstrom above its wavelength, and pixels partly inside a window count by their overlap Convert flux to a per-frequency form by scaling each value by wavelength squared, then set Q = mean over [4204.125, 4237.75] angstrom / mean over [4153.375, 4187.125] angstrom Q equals 1.09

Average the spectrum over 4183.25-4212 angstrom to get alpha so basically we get 8.55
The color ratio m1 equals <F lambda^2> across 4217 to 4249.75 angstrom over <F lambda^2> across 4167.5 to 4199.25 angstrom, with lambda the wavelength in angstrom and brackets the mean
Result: 1.1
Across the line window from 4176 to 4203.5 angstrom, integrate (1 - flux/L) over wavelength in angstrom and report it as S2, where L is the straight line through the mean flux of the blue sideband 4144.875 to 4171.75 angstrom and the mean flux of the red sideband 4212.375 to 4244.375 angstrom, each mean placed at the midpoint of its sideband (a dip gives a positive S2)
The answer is 1.6 angstrom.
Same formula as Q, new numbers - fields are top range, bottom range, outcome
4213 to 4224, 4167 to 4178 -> 1.13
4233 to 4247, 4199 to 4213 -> 1.19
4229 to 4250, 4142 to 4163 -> 1.15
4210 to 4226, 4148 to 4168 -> 1.07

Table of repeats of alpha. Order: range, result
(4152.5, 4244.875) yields 8.68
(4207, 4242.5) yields 9.04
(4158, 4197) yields 8.44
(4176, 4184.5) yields 7.98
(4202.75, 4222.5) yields 8.85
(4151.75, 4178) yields 8.31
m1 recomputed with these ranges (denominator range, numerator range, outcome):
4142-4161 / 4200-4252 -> 1.07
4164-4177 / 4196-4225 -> 1.07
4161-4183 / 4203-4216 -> 1.10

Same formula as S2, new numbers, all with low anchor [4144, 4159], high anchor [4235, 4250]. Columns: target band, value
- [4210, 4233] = 1.4 angstrom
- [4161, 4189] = 2.1 angstrom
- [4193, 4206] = 1.5 angstrom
